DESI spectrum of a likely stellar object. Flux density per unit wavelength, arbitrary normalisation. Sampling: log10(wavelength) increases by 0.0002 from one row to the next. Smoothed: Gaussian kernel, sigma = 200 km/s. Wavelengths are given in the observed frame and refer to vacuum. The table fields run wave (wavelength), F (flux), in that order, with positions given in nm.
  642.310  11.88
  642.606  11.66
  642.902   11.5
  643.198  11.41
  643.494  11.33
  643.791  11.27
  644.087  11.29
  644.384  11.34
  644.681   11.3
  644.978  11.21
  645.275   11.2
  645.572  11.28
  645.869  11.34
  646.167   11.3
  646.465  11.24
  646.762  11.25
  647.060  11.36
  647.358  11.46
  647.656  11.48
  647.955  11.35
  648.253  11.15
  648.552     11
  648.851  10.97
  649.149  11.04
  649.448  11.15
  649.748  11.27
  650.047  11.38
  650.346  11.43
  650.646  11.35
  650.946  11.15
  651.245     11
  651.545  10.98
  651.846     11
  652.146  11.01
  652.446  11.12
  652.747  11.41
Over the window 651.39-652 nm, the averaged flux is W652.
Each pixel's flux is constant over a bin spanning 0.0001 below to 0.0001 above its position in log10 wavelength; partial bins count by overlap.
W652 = 11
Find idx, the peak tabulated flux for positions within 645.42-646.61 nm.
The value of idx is 11.34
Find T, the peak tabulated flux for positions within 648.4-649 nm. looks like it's 11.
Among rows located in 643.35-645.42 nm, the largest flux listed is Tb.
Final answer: 11.34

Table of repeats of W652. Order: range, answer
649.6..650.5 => 11.4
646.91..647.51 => 11.4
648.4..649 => 11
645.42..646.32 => 11.3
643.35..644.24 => 11.3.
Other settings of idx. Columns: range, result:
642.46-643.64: 11.66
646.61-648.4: 11.48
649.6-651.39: 11.43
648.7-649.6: 11.15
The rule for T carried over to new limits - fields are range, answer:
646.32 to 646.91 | 11.25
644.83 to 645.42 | 11.21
